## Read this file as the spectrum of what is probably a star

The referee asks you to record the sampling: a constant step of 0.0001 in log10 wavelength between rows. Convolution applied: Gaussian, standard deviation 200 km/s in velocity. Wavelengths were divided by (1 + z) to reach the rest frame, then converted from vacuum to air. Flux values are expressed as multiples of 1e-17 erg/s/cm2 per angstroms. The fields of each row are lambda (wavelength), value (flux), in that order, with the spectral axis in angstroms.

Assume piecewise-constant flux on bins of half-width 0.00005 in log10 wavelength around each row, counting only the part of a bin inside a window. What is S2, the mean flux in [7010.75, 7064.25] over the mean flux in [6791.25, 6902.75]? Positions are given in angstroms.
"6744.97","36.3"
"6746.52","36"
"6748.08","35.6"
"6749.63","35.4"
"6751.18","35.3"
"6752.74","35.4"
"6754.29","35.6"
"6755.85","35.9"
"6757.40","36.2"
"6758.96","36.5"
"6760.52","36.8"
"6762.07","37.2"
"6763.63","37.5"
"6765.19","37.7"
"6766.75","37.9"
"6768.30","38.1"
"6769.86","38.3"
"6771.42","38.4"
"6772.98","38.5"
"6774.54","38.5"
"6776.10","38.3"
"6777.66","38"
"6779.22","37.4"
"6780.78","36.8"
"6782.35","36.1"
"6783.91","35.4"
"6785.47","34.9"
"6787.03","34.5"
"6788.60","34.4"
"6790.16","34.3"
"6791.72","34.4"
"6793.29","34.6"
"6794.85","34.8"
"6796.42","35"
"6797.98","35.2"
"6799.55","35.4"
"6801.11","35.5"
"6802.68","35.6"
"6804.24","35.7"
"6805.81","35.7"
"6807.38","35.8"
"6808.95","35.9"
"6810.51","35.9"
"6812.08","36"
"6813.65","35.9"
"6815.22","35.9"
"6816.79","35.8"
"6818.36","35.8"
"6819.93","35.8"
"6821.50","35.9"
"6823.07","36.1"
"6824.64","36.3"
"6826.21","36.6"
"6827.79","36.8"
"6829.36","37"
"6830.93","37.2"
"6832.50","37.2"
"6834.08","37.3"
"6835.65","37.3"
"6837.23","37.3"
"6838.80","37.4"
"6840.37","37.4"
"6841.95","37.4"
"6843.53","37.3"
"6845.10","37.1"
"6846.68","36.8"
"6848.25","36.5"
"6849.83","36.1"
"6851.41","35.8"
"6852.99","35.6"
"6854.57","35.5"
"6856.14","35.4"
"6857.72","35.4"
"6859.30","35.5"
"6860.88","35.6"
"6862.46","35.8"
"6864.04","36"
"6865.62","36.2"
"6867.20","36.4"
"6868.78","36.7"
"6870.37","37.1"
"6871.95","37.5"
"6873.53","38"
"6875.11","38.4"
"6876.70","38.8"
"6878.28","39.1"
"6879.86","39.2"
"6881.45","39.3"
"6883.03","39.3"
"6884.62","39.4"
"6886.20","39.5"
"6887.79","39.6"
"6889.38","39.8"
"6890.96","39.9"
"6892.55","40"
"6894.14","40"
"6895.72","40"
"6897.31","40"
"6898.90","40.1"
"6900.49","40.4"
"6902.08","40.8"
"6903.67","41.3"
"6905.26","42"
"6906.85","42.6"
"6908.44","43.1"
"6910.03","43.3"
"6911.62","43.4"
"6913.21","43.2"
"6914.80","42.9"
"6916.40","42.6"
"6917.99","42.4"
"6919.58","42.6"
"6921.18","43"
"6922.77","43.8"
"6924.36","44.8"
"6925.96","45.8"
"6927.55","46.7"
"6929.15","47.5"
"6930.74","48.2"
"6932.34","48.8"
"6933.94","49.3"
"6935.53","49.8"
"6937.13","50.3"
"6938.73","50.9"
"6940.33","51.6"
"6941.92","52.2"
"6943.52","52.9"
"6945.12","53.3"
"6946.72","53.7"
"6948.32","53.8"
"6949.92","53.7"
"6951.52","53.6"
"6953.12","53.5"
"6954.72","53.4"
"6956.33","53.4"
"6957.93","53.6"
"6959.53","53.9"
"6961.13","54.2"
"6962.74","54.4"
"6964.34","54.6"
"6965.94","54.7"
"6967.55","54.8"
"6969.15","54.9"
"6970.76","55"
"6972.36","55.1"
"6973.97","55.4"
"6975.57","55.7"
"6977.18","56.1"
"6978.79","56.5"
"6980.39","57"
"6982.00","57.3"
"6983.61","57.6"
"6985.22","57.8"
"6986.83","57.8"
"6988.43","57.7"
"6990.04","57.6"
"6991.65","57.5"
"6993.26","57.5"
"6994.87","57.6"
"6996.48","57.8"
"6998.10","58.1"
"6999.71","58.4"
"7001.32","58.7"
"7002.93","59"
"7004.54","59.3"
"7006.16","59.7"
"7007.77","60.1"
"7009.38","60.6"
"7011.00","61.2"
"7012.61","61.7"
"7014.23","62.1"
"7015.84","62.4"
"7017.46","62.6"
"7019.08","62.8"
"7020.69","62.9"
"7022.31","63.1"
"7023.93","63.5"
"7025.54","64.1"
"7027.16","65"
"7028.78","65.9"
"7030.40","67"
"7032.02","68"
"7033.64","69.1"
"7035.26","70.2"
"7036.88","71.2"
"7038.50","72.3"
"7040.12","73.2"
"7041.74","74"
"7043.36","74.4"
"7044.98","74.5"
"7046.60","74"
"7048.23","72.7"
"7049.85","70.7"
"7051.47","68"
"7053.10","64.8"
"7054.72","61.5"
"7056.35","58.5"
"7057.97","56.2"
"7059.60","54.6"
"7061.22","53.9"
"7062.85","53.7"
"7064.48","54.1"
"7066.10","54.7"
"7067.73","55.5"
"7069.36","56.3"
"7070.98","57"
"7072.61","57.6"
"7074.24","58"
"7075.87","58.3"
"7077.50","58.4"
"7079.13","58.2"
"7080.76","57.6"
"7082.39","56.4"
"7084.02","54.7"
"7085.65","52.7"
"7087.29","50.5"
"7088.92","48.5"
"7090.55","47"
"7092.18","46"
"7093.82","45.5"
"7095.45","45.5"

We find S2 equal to 1.8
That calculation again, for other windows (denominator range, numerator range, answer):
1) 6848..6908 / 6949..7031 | 1.52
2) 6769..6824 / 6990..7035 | 1.71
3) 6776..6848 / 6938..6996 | 1.52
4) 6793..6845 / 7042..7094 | 1.62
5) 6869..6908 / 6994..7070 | 1.59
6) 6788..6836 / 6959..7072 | 1.70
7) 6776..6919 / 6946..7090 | 1.58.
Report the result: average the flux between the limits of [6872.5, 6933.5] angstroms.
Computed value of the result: 41.9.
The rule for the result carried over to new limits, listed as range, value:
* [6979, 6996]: 57.5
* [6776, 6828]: 35.7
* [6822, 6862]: 36.5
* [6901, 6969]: 48.7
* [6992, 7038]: 62.5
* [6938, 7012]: 56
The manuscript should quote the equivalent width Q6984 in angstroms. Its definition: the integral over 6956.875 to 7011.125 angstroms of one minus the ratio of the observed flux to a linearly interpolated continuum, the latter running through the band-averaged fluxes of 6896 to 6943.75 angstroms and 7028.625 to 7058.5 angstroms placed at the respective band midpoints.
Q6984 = 0.4 angstroms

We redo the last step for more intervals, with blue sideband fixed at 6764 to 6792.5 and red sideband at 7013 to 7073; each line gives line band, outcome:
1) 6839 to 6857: 3.07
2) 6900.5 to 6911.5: 1.73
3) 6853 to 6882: 5.72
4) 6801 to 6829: 3.17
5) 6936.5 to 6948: 0.32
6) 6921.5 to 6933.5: 1.32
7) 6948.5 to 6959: 0.26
